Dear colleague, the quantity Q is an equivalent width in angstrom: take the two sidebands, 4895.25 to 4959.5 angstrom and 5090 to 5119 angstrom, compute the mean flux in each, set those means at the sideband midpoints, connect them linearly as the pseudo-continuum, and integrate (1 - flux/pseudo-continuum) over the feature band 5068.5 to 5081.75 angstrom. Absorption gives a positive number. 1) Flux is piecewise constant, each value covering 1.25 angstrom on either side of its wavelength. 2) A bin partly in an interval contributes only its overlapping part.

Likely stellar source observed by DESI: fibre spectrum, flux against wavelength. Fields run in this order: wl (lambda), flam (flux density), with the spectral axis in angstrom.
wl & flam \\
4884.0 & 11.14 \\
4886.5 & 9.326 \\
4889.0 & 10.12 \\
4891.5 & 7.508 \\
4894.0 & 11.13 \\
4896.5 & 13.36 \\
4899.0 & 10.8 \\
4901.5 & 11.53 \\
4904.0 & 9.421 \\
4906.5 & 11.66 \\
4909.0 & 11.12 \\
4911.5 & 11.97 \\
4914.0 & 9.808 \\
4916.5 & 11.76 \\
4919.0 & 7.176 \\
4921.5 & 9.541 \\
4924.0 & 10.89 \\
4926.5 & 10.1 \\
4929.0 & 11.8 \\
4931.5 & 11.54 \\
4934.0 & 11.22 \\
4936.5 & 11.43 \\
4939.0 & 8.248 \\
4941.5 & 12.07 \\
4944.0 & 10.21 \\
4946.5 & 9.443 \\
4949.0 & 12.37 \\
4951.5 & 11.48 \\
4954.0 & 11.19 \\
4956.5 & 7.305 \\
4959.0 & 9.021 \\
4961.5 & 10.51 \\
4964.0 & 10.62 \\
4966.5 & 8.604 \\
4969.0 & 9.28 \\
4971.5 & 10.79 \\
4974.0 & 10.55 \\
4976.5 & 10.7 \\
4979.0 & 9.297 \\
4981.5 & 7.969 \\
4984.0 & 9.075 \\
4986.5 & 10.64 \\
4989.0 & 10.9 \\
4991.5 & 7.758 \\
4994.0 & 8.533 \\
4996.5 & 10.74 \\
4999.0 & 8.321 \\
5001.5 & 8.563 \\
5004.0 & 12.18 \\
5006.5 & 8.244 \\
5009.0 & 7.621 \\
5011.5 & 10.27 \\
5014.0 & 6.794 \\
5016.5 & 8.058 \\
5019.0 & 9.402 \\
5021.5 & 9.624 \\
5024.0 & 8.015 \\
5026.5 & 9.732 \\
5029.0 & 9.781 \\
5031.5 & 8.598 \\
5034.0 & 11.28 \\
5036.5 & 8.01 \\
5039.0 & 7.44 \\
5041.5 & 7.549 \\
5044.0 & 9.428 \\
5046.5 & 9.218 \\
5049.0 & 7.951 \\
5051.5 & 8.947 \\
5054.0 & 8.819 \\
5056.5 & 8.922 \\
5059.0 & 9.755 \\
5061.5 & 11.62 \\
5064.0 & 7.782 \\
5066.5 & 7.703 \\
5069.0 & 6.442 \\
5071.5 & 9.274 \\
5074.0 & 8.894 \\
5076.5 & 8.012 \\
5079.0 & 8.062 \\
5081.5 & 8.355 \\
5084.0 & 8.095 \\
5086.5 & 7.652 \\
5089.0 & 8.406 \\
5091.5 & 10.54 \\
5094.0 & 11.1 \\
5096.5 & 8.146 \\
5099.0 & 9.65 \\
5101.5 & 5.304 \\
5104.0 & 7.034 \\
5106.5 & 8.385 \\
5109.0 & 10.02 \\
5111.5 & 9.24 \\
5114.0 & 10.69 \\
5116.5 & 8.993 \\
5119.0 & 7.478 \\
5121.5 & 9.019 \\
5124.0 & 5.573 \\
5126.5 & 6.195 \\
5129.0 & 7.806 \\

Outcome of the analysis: 1.4 angstrom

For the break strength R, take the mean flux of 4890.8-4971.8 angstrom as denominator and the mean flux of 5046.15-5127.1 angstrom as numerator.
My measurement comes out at 0.82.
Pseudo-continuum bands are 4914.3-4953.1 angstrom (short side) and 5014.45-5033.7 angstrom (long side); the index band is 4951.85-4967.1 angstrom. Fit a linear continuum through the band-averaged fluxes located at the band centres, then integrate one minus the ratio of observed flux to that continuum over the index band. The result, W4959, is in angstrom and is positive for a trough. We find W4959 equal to 0.7 angstrom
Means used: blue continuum 10.6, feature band 9.7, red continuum 9.05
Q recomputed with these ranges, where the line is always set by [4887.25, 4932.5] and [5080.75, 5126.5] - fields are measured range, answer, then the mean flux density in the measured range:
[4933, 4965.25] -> -0.7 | 10.4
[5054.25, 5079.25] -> 0.6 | 8.68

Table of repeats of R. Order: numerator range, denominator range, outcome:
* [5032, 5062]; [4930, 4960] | 0.86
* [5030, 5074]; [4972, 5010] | 0.93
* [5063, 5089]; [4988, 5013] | 0.87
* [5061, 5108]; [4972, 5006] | 0.87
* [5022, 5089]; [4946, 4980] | 0.86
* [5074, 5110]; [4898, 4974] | 0.81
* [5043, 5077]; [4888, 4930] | 0.83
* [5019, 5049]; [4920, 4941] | 0.84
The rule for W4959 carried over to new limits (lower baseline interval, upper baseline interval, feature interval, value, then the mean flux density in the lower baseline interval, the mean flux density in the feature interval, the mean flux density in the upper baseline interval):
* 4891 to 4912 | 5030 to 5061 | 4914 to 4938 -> 0.3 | 11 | 10.5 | 8.9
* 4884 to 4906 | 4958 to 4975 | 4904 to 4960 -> -1.7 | 10.5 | 10.5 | 9.91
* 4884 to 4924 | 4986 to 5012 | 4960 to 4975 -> -0.5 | 10.5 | 10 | 9.37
